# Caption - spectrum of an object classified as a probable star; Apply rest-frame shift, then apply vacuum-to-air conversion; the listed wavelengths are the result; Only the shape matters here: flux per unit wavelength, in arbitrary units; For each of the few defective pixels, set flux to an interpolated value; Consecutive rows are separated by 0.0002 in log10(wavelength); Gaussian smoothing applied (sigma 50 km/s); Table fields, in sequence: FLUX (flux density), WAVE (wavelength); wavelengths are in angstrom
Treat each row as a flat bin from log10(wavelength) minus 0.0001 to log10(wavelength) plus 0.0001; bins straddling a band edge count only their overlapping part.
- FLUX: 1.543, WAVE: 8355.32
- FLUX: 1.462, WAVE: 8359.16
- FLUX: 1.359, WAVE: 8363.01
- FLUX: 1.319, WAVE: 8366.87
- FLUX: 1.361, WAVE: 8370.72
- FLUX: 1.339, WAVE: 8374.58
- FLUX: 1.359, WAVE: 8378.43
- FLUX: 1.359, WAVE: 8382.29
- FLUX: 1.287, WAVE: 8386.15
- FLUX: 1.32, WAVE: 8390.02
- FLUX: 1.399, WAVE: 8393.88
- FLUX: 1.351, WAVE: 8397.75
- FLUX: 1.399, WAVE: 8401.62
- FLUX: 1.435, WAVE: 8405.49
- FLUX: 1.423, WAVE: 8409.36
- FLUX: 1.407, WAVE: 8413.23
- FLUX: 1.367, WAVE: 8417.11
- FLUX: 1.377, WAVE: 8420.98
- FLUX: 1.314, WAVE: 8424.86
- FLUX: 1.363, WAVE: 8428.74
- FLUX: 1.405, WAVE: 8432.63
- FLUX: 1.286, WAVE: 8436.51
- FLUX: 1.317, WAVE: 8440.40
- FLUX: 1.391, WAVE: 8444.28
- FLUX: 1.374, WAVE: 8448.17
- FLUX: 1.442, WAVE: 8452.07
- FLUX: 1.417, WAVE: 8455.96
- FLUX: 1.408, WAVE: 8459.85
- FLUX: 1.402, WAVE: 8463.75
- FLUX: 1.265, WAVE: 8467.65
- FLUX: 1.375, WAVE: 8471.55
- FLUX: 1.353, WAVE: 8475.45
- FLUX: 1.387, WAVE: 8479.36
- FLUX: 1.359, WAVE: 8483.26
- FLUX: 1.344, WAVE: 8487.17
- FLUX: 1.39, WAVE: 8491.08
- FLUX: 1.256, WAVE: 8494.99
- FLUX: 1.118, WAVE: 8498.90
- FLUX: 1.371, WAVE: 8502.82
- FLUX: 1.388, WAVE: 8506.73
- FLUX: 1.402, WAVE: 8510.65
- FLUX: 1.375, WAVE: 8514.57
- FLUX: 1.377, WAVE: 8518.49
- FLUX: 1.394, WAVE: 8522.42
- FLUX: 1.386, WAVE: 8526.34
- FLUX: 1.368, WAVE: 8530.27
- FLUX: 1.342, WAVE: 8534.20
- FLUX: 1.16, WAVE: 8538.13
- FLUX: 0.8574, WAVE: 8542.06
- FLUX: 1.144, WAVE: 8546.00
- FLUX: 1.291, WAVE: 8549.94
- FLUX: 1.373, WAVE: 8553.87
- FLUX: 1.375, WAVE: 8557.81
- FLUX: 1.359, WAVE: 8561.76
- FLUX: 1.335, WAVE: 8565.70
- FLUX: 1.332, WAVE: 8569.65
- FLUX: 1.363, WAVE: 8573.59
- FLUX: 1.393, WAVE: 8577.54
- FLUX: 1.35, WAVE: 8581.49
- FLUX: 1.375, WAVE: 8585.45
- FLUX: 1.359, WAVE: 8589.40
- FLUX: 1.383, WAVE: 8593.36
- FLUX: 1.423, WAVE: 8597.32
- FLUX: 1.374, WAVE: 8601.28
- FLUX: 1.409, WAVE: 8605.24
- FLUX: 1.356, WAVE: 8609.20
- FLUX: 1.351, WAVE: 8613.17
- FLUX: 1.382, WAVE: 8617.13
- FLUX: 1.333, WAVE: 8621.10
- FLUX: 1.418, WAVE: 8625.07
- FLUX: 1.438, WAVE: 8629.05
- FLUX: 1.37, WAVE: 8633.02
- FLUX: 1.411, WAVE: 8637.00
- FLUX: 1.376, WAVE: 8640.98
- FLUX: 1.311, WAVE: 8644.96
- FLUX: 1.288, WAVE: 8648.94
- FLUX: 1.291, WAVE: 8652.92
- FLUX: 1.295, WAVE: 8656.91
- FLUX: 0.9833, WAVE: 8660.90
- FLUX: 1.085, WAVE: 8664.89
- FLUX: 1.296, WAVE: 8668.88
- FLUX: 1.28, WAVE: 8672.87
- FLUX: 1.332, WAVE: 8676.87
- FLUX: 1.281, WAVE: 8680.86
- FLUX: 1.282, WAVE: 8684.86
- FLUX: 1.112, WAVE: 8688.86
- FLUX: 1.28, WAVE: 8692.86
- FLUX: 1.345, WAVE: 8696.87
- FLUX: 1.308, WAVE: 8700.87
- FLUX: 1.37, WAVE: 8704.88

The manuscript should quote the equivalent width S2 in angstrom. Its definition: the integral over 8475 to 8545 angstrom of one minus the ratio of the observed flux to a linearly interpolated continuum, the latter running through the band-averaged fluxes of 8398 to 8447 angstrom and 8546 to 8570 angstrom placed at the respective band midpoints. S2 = 1.8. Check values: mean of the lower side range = 1.37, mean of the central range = 1.31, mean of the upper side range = 1.33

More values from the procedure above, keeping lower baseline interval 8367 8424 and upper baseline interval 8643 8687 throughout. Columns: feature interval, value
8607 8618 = -0.8 angstrom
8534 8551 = 2.2 angstrom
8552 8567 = -0.8 angstrom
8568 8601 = -2.3 angstrom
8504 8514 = -0.6 angstrom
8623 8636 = -1.5 angstrom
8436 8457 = -0.5 angstrom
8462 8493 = -0.7 angstrom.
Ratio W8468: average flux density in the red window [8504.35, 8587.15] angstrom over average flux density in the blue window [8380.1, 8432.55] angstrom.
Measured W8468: 1.0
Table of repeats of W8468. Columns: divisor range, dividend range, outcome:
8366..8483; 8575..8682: 0.97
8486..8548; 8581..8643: 1.07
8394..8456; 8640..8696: 0.91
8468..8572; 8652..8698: 0.94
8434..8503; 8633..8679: 0.94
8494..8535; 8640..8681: 0.93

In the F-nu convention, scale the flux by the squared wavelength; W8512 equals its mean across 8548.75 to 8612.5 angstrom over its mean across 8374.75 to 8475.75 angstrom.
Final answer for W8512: 1.0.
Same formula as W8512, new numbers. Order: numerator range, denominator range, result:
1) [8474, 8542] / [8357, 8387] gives 1.01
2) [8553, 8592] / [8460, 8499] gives 1.04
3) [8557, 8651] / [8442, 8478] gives 1.03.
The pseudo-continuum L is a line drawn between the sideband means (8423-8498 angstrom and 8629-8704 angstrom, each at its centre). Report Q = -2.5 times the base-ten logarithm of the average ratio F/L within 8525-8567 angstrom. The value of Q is 0.047 mag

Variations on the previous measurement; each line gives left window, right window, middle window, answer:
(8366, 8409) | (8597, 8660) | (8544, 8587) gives 0.02 mag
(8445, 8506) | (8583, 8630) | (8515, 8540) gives 0.02 mag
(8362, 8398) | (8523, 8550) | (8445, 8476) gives -0.08 mag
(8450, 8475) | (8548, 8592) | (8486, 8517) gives 0.03 mag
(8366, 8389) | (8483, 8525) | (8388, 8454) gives -0.03 mag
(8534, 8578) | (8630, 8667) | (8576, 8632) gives -0.09 mag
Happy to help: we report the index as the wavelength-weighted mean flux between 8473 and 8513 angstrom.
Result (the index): 1.34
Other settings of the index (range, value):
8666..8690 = 1.26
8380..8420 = 1.37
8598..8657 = 1.36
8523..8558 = 1.25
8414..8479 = 1.37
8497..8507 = 1.28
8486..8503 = 1.29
